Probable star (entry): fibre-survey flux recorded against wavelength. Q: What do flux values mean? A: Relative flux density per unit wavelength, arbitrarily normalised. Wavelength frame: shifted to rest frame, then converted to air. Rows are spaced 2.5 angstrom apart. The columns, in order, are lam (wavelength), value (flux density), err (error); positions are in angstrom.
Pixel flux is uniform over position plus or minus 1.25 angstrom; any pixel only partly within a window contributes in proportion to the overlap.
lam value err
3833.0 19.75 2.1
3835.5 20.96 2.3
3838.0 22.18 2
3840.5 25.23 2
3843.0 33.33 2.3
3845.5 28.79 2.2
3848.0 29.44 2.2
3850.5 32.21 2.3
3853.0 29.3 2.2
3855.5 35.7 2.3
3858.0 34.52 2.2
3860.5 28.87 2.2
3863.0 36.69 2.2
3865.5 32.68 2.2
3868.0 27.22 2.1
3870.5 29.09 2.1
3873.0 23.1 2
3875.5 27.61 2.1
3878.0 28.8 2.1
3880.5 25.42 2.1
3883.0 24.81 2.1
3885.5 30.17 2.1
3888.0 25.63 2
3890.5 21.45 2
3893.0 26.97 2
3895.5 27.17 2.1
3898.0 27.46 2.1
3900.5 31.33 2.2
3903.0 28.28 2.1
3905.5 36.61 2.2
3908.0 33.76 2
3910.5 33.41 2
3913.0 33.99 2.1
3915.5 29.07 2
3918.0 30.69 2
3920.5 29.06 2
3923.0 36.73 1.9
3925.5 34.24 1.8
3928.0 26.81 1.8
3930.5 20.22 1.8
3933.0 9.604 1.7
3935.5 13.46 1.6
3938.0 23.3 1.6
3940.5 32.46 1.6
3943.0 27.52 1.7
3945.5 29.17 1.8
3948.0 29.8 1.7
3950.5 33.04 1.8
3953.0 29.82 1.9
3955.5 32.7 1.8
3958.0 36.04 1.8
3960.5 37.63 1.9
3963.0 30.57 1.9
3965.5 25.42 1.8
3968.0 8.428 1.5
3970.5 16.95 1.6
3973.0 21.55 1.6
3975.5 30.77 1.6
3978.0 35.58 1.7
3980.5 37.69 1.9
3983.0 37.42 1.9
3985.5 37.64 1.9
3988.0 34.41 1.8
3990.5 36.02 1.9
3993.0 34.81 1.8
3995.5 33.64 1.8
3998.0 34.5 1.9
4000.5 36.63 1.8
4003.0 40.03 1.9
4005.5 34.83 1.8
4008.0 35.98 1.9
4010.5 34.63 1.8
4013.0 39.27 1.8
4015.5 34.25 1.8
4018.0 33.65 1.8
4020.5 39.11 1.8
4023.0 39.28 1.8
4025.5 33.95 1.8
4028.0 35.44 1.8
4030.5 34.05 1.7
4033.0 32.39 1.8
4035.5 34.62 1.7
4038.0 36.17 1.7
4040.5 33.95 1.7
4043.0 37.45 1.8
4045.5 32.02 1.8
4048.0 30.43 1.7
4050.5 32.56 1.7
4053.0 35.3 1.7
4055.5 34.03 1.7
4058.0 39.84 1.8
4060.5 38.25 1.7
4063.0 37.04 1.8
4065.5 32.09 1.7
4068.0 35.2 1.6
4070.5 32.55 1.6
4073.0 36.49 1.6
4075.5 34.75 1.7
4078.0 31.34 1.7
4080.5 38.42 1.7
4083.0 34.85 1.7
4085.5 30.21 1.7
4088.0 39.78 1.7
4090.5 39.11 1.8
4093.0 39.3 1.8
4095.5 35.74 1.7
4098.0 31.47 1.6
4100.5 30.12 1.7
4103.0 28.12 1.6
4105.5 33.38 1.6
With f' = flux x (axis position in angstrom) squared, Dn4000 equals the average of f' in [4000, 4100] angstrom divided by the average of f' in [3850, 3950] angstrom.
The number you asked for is 1.33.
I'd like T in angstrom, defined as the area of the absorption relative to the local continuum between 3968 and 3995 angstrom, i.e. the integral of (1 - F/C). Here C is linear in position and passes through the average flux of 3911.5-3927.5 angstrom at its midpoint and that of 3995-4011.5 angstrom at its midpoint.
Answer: 2.9 angstrom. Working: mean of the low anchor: 32.1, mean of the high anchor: 35.9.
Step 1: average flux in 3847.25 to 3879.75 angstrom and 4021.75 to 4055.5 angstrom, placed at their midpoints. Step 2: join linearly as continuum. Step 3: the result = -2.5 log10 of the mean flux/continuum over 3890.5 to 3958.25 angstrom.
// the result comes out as 0.11 mag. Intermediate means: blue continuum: 30.3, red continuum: 34.4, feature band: 28.7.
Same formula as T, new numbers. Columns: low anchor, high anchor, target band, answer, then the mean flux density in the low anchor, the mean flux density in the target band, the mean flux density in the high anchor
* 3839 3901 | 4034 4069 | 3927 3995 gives 7.3 angstrom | 28.9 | 28.5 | 34.9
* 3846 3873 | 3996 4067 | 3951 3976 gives 4.9 angstrom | 31.1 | 27.1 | 35.4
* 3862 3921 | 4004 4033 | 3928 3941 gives 4.8 angstrom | 29.2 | 19.8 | 35.7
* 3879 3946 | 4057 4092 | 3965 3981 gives 3.2 angstrom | 27.7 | 24.6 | 35.7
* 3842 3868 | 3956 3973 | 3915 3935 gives 1.2 angstrom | 31.9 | 26.5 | 25.8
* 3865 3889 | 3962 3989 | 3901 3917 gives -2.7 angstrom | 27.3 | 32.4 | 28.7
